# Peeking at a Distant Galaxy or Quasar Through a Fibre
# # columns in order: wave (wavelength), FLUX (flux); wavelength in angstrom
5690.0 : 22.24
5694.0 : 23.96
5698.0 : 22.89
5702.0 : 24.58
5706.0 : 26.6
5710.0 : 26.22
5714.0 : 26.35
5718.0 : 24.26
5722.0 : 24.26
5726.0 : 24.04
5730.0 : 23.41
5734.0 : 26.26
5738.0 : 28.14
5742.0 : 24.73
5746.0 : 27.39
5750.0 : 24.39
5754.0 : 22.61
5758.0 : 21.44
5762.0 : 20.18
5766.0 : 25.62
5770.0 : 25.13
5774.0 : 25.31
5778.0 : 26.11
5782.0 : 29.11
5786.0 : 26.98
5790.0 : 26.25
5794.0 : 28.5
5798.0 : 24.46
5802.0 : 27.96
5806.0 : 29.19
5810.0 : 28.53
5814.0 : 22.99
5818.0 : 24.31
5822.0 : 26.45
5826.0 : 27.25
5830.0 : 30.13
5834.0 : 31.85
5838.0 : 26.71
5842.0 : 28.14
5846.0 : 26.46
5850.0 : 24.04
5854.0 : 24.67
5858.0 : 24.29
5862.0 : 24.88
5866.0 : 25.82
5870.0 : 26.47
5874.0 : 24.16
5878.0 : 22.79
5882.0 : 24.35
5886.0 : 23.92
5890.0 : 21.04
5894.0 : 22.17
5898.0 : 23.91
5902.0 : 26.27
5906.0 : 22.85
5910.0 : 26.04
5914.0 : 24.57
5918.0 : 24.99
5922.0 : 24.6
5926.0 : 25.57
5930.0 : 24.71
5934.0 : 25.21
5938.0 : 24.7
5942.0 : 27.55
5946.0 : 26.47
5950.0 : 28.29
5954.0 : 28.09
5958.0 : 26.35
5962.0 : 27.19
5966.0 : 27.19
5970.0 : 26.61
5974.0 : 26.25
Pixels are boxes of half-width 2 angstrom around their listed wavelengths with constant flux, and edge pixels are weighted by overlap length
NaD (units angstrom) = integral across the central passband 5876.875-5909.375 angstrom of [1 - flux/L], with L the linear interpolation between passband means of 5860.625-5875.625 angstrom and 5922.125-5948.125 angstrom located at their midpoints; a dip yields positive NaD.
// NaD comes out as 2.5 angstrom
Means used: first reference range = 25.4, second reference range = 25.6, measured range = 23.5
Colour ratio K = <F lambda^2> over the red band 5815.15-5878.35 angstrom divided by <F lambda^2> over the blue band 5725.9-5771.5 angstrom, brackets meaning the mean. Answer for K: 1.11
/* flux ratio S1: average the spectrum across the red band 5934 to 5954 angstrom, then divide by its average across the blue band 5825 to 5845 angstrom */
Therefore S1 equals 0.93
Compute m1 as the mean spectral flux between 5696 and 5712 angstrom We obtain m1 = 25.1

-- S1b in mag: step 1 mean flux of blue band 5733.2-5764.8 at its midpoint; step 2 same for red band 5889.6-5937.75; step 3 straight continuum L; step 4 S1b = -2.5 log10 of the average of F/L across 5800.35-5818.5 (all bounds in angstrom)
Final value -0.101 mag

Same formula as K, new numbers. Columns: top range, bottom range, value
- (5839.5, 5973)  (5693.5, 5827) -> 1.04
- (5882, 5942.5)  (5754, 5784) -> 1.05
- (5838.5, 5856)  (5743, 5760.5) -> 1.12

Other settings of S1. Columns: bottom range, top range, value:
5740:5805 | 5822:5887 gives 1.02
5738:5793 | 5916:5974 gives 1.04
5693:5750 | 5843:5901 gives 0.96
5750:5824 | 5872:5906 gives 0.92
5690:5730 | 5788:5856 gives 1.09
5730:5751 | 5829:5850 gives 1.08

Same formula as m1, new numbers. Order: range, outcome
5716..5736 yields 24.4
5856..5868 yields 25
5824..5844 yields 28.8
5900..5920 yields 24.9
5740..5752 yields 25.5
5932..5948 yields 26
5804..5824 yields 26.3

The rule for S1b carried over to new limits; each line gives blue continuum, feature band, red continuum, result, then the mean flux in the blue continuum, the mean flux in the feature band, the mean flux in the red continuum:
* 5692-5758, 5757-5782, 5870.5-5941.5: 0.012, 24.9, 24.5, 24.3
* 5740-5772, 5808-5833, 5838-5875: -0.077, 23.9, 26.8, 25.5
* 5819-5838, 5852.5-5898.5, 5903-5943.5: 0.117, 28.4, 24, 25.1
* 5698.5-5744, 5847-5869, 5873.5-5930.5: -0.022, 25.3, 24.9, 24.1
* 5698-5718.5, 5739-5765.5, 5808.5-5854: 0.096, 25.4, 23.8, 26.9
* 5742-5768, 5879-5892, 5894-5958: 0.090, 23.7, 23.1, 25.5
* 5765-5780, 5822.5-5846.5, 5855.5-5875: -0.127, 25.5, 28.4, 25.2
